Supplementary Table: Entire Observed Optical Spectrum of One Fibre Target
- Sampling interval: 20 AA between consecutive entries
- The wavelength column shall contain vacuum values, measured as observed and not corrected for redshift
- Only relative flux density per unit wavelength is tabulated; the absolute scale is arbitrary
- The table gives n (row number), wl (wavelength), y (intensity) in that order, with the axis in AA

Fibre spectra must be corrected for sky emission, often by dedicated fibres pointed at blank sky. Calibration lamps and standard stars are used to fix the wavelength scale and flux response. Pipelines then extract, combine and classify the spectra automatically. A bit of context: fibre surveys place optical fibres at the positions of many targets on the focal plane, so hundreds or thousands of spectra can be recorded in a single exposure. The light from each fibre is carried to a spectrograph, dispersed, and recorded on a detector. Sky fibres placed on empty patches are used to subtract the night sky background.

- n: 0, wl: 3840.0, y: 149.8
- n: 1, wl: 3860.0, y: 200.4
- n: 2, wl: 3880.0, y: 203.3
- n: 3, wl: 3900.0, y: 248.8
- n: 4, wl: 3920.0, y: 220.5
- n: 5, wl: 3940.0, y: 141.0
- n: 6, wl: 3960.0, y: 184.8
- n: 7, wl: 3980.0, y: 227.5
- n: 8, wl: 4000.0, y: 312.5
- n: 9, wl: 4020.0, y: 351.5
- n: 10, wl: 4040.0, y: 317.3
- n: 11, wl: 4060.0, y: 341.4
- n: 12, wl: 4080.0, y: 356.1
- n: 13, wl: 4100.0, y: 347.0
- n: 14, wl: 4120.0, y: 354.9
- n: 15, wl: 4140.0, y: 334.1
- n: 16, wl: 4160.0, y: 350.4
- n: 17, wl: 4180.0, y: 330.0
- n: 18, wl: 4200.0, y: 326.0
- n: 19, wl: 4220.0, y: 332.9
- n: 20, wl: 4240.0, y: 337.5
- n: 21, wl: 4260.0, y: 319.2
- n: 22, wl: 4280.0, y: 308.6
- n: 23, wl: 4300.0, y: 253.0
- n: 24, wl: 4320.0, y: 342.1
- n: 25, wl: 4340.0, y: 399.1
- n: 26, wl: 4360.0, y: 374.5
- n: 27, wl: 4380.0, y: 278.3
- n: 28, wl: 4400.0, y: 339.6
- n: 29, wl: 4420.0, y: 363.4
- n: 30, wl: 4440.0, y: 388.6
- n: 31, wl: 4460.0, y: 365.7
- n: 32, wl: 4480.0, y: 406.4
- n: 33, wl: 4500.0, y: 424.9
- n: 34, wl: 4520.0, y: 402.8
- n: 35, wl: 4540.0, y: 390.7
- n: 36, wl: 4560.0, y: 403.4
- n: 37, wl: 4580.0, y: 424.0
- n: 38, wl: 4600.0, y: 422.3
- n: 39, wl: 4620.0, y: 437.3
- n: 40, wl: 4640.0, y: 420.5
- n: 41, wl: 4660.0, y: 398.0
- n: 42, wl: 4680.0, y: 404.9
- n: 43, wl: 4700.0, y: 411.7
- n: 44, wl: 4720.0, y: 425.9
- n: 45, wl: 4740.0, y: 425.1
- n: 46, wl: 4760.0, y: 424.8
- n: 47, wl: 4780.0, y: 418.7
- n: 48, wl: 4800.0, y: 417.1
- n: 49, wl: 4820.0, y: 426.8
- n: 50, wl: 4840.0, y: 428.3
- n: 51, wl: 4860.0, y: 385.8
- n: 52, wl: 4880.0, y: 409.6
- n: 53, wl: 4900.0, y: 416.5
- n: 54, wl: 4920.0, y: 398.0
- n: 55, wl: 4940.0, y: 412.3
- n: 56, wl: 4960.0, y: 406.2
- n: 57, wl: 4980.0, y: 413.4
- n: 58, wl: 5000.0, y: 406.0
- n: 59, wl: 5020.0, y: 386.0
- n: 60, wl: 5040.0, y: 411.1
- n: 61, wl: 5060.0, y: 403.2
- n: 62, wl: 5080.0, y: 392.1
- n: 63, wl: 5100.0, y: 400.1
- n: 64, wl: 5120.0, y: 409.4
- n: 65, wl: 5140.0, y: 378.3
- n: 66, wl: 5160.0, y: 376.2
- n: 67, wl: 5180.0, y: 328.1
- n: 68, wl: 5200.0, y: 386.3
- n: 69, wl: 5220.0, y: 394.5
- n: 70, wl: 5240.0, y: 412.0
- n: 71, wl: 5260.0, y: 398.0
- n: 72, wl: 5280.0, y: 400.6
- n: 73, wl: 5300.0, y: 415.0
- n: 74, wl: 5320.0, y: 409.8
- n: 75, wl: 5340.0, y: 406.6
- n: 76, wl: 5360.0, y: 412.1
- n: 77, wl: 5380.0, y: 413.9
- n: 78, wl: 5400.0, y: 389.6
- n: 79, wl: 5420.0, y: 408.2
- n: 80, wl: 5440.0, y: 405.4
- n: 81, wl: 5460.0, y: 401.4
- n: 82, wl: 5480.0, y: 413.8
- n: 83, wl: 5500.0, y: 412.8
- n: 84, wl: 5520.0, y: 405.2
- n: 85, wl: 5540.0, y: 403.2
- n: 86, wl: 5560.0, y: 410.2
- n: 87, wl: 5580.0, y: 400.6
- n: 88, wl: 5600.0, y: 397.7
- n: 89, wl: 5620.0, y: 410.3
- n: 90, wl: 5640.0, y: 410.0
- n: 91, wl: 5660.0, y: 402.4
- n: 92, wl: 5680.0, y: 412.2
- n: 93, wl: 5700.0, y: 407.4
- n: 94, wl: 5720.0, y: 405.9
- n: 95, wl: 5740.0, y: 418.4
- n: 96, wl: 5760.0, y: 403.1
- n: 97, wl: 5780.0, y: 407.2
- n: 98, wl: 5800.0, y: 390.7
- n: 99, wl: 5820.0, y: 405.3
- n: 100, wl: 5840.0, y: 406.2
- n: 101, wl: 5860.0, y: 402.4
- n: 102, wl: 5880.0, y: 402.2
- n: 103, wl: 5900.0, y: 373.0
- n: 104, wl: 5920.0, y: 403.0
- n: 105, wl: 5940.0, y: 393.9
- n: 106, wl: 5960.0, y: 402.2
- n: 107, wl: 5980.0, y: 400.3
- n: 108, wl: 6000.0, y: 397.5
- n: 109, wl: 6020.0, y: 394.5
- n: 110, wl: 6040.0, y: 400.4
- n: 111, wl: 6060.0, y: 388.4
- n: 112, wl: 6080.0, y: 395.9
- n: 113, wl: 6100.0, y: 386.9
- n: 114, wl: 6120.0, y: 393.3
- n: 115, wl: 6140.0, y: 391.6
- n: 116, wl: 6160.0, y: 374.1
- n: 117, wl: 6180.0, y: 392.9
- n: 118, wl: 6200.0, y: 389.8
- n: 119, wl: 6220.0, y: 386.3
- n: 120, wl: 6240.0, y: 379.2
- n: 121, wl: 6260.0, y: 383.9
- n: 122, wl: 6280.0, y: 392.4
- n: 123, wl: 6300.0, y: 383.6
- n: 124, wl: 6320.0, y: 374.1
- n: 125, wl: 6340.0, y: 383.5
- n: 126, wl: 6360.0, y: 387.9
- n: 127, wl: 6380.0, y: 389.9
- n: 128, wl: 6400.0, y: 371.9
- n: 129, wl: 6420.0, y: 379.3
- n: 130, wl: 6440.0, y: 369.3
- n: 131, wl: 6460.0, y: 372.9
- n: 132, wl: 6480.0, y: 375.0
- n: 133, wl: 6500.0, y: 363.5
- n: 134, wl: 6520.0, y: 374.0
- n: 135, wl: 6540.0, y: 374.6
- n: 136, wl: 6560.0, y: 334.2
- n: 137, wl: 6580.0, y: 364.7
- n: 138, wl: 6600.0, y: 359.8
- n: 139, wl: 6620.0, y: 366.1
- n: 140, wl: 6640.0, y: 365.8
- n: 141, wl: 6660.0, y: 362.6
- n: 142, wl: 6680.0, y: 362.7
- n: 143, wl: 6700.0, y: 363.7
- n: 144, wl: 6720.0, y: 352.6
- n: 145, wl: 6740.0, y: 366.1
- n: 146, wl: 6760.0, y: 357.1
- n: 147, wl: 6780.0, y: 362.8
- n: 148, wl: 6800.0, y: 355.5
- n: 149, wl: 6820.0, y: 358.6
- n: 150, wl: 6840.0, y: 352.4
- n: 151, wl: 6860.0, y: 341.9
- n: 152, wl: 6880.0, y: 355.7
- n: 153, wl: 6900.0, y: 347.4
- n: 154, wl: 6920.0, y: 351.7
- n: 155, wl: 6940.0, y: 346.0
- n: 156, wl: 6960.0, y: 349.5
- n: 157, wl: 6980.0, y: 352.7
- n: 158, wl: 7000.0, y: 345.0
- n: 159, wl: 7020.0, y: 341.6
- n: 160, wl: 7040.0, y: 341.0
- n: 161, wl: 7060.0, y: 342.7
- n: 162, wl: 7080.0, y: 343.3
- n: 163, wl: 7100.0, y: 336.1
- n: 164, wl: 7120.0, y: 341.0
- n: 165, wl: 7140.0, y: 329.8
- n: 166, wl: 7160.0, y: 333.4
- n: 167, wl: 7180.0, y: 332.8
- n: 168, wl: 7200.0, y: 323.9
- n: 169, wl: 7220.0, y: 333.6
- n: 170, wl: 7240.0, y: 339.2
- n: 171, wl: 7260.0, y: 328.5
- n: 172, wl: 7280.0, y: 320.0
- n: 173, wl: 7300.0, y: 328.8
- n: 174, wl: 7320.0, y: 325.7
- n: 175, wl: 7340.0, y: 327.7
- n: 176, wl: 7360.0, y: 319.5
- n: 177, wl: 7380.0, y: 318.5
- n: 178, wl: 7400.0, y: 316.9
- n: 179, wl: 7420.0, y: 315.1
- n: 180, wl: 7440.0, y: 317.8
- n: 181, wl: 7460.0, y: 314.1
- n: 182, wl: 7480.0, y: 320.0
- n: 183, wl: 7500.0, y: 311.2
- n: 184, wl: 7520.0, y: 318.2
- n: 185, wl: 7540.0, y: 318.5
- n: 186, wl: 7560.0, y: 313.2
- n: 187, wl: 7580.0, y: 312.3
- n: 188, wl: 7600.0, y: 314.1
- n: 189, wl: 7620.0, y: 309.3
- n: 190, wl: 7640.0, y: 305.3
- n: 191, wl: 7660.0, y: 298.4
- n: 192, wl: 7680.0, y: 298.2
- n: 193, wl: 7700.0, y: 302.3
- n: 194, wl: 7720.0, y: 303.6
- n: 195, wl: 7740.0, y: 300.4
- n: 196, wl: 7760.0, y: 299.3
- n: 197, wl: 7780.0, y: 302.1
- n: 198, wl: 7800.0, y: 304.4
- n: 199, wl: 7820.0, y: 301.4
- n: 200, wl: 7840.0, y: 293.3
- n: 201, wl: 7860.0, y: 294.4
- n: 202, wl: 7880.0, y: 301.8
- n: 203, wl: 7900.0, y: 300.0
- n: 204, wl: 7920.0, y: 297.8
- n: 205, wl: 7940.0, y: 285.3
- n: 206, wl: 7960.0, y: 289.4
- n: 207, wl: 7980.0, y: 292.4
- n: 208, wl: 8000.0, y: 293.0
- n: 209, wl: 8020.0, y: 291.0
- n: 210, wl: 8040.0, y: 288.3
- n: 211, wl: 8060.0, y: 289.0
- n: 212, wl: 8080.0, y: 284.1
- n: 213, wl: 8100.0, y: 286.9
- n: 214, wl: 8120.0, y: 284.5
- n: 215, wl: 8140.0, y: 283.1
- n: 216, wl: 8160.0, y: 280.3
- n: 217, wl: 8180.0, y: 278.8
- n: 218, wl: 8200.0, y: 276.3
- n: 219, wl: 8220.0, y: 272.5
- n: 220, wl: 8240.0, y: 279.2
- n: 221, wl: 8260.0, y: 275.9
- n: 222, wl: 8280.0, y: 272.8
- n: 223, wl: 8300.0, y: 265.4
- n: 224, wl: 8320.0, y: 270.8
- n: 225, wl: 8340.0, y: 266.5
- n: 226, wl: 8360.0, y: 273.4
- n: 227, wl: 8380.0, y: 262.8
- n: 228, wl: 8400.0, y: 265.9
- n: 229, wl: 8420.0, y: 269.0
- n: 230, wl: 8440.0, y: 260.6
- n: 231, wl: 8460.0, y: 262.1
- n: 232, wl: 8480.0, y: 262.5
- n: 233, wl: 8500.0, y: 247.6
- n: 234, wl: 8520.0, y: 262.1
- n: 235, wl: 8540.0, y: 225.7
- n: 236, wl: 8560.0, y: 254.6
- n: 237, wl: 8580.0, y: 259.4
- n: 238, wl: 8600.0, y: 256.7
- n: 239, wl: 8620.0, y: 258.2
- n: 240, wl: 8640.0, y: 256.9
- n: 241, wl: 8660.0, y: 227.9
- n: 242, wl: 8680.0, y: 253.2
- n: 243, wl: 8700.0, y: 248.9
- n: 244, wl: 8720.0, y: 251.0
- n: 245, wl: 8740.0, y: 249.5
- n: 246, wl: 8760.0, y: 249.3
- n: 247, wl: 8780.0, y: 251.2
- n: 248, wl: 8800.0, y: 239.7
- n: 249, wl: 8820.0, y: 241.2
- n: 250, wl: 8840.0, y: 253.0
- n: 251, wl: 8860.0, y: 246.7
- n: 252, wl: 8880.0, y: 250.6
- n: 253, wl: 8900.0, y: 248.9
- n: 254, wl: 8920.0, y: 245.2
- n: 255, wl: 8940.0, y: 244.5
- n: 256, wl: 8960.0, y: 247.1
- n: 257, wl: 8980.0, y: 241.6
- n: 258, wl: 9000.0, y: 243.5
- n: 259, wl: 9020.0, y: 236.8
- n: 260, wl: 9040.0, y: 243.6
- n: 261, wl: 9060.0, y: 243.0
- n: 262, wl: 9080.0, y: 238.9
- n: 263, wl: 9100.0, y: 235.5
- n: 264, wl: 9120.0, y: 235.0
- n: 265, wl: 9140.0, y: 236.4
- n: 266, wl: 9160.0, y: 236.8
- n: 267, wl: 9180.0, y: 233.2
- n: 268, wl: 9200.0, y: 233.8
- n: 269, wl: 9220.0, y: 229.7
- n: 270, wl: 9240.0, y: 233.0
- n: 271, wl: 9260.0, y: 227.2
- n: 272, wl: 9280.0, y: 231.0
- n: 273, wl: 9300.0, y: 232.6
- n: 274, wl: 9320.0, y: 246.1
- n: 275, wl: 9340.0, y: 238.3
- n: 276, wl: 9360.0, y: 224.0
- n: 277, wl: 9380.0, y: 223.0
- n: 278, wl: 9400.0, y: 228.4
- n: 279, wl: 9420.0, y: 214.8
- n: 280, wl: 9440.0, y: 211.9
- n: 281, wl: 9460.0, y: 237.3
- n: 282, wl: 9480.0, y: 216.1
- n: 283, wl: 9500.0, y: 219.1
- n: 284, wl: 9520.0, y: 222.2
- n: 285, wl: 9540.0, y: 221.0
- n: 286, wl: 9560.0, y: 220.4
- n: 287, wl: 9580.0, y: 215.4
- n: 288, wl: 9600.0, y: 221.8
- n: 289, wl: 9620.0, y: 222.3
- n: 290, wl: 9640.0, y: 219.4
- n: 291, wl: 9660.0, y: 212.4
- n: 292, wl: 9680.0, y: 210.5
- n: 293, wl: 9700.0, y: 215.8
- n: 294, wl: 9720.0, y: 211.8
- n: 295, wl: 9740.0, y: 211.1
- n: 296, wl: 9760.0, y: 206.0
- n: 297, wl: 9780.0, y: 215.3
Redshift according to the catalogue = 0.000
